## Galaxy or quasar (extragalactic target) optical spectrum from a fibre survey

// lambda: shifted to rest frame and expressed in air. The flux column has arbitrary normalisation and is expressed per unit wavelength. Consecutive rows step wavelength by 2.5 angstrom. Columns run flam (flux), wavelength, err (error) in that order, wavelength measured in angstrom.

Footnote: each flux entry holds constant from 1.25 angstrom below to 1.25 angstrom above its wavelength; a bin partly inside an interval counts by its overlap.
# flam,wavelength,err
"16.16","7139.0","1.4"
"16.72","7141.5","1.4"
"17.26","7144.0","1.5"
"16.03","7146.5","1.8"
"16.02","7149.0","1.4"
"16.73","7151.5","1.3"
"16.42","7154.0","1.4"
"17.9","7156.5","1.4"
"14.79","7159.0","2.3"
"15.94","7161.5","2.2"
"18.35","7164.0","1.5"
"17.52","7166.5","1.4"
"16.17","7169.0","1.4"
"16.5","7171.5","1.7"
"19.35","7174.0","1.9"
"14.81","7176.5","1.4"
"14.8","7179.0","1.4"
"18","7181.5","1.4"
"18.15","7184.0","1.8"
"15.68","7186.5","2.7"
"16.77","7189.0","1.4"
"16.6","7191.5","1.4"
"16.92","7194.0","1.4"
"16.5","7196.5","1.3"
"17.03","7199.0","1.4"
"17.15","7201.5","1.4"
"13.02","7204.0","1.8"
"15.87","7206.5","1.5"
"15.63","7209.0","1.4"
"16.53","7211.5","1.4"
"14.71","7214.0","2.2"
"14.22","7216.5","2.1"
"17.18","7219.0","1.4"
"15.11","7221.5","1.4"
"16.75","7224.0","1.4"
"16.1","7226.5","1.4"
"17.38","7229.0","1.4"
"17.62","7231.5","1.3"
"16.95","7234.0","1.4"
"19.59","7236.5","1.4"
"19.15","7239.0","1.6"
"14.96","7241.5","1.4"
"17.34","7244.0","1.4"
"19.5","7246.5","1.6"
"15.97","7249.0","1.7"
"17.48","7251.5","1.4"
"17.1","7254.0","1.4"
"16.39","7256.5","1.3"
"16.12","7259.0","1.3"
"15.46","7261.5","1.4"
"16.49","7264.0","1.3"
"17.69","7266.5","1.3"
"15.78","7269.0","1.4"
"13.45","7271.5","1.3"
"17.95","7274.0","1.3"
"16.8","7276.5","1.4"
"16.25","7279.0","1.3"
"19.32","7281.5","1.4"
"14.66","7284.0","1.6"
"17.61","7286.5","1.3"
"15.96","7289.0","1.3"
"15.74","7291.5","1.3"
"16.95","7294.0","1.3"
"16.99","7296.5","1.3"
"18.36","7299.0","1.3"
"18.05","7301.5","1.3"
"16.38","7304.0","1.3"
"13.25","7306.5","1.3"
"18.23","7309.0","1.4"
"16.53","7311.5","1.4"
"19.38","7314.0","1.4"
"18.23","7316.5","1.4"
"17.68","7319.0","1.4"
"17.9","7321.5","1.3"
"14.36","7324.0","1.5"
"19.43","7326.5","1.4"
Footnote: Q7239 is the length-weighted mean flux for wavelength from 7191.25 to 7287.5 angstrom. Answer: 16.6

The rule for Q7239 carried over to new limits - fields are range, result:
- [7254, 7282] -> 16.5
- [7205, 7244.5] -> 16.5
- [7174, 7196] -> 16.6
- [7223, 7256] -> 17.4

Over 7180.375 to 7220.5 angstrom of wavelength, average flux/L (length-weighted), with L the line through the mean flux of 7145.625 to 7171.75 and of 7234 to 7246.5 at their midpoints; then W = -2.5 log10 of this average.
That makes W 0.064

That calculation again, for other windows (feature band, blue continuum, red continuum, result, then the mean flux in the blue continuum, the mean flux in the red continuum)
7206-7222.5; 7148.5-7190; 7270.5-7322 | 0.08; 16.7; 16.9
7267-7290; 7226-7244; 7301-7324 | 0.05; 17.4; 17.1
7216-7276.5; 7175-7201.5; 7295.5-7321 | 0.01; 16.6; 17.3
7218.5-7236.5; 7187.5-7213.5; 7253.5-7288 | -0.04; 16.2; 16.5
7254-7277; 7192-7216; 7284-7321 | 0.02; 15.9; 17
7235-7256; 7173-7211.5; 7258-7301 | -0.07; 16.4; 16.6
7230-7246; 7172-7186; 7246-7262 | -0.05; 16.9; 16.8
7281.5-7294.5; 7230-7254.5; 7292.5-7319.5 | 0.06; 17.6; 17.3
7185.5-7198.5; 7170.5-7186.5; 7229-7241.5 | 0.04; 16.8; 17.9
